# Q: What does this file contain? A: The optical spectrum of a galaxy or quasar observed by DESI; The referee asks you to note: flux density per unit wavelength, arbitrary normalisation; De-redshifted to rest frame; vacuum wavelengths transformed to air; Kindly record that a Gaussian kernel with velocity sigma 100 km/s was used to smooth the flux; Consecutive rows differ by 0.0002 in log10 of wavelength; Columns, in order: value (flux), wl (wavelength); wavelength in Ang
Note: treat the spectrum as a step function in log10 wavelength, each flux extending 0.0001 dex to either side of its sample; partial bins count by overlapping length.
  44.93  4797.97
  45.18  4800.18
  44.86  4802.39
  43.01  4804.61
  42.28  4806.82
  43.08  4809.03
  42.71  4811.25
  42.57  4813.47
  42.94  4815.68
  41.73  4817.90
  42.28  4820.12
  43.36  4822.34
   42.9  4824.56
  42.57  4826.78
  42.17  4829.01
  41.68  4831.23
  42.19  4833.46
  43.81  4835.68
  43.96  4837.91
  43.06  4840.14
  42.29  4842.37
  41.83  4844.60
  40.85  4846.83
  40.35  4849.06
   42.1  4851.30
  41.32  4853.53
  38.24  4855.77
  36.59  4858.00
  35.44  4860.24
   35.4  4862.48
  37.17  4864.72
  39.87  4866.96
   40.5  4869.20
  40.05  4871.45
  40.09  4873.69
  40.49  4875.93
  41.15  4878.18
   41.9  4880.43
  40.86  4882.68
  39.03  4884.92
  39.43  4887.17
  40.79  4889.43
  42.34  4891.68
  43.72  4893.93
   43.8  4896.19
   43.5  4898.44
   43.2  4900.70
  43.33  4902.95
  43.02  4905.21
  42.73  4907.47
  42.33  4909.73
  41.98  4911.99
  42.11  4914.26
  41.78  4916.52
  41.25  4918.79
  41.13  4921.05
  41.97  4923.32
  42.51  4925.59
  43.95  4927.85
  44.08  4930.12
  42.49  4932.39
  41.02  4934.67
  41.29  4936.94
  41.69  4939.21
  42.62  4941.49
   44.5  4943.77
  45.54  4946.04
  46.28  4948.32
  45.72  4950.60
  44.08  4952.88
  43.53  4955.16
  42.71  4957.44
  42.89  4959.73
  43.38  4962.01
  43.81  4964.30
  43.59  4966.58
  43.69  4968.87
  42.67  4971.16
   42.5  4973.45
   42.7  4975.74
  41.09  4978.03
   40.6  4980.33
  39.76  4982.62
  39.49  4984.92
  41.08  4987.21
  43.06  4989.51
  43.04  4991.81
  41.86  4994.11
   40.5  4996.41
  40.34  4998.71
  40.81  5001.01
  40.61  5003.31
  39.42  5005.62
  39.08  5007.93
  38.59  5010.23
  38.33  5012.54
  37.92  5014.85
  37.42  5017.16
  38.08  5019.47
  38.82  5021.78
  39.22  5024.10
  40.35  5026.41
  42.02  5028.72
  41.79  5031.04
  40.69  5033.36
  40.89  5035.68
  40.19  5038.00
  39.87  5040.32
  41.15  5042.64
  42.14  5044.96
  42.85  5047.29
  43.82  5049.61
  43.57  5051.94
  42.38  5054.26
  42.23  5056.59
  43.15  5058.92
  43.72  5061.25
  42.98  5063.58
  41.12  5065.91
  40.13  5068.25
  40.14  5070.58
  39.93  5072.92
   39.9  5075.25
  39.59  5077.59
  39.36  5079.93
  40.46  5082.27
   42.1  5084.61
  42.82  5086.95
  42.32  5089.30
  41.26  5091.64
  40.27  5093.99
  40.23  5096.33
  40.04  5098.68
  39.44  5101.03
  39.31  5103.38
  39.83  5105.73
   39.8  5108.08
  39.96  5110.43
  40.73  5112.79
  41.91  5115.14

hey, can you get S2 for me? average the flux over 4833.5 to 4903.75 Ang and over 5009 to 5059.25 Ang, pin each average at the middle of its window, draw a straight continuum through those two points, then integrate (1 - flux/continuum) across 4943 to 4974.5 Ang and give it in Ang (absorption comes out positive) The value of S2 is -2.4 Ang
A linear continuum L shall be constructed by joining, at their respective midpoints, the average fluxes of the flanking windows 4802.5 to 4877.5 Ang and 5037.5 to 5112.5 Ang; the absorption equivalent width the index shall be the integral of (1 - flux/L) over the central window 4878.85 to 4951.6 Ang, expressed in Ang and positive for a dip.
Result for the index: -2.40 Ang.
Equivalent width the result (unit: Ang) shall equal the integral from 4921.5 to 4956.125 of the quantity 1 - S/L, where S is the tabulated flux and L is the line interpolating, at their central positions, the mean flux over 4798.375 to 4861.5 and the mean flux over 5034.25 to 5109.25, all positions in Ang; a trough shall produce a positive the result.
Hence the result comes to -1.5 Ang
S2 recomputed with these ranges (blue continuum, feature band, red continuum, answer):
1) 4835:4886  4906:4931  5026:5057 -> -0.99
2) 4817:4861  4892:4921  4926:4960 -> 0.08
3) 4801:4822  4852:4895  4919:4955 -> 3.32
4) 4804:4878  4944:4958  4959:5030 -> -1.29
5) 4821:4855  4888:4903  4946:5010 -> -0.23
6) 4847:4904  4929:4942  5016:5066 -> -0.45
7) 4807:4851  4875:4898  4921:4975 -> 0.76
